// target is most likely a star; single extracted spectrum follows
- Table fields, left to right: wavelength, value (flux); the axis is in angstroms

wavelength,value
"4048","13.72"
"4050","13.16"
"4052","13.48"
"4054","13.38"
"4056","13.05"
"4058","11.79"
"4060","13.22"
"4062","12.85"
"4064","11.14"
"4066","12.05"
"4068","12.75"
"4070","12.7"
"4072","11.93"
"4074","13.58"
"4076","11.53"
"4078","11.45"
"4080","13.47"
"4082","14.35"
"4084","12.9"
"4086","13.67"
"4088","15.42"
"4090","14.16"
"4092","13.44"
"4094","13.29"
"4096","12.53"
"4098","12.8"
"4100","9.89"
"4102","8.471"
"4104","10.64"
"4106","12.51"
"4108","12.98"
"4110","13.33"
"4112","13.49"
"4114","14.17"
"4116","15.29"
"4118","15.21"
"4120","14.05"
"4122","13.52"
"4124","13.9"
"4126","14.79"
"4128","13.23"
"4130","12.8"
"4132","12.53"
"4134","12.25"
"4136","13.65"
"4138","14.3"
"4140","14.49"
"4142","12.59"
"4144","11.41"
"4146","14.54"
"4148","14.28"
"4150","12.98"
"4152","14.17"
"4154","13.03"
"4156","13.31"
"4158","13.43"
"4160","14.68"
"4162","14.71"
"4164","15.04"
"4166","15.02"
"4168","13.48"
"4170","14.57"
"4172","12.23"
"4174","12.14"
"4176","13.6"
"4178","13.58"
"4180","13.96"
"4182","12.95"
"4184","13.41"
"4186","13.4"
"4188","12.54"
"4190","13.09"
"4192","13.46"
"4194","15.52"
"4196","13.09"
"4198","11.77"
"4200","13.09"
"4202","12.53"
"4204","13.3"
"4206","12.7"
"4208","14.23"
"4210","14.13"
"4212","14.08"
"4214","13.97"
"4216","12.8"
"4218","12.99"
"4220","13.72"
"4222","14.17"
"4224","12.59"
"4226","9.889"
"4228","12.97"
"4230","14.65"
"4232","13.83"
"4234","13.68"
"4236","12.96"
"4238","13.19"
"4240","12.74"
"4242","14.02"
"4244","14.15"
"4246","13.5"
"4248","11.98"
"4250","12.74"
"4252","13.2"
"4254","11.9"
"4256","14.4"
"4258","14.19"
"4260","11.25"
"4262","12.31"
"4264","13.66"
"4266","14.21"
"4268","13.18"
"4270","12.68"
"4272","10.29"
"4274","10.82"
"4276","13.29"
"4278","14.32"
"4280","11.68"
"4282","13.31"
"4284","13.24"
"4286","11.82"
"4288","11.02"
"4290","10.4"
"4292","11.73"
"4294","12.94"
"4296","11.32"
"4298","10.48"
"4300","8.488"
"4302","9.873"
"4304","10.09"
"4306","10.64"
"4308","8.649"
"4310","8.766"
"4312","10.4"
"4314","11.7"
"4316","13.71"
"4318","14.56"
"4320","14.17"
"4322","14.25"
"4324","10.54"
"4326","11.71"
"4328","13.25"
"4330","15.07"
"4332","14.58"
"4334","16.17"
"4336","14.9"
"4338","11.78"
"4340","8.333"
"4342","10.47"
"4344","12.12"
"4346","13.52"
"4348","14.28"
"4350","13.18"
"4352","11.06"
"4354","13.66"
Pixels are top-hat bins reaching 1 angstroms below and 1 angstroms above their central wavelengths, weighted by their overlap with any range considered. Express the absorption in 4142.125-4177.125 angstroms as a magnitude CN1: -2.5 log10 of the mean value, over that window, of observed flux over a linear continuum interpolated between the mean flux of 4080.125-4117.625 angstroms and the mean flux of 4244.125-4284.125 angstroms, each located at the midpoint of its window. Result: -0.06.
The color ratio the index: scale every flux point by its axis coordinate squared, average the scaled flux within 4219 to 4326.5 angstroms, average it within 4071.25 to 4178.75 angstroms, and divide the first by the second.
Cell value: 0.99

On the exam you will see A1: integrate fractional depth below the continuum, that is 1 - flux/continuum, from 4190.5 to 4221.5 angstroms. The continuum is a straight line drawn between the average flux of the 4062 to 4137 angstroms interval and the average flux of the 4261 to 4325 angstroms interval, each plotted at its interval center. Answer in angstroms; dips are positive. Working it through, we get -2.7 angstroms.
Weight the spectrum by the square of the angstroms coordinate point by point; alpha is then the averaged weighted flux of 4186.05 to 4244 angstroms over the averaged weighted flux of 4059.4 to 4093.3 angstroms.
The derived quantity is 1.09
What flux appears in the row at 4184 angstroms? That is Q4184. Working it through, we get 13.41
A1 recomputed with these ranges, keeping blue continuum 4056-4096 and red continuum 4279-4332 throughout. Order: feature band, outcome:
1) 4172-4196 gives -1.9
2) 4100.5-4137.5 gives -1.2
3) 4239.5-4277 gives -2.8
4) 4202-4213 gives -1.2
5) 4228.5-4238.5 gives -1.3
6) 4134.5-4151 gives -1.2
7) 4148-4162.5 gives -1.4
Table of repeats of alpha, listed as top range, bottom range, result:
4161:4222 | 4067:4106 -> 1.13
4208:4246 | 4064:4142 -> 1.09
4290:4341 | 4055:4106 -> 1.06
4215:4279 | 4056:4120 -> 1.09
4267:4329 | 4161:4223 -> 0.91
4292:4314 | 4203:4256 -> 0.80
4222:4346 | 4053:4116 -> 1.07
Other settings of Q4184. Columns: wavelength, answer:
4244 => 14.15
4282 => 13.31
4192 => 13.46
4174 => 12.14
